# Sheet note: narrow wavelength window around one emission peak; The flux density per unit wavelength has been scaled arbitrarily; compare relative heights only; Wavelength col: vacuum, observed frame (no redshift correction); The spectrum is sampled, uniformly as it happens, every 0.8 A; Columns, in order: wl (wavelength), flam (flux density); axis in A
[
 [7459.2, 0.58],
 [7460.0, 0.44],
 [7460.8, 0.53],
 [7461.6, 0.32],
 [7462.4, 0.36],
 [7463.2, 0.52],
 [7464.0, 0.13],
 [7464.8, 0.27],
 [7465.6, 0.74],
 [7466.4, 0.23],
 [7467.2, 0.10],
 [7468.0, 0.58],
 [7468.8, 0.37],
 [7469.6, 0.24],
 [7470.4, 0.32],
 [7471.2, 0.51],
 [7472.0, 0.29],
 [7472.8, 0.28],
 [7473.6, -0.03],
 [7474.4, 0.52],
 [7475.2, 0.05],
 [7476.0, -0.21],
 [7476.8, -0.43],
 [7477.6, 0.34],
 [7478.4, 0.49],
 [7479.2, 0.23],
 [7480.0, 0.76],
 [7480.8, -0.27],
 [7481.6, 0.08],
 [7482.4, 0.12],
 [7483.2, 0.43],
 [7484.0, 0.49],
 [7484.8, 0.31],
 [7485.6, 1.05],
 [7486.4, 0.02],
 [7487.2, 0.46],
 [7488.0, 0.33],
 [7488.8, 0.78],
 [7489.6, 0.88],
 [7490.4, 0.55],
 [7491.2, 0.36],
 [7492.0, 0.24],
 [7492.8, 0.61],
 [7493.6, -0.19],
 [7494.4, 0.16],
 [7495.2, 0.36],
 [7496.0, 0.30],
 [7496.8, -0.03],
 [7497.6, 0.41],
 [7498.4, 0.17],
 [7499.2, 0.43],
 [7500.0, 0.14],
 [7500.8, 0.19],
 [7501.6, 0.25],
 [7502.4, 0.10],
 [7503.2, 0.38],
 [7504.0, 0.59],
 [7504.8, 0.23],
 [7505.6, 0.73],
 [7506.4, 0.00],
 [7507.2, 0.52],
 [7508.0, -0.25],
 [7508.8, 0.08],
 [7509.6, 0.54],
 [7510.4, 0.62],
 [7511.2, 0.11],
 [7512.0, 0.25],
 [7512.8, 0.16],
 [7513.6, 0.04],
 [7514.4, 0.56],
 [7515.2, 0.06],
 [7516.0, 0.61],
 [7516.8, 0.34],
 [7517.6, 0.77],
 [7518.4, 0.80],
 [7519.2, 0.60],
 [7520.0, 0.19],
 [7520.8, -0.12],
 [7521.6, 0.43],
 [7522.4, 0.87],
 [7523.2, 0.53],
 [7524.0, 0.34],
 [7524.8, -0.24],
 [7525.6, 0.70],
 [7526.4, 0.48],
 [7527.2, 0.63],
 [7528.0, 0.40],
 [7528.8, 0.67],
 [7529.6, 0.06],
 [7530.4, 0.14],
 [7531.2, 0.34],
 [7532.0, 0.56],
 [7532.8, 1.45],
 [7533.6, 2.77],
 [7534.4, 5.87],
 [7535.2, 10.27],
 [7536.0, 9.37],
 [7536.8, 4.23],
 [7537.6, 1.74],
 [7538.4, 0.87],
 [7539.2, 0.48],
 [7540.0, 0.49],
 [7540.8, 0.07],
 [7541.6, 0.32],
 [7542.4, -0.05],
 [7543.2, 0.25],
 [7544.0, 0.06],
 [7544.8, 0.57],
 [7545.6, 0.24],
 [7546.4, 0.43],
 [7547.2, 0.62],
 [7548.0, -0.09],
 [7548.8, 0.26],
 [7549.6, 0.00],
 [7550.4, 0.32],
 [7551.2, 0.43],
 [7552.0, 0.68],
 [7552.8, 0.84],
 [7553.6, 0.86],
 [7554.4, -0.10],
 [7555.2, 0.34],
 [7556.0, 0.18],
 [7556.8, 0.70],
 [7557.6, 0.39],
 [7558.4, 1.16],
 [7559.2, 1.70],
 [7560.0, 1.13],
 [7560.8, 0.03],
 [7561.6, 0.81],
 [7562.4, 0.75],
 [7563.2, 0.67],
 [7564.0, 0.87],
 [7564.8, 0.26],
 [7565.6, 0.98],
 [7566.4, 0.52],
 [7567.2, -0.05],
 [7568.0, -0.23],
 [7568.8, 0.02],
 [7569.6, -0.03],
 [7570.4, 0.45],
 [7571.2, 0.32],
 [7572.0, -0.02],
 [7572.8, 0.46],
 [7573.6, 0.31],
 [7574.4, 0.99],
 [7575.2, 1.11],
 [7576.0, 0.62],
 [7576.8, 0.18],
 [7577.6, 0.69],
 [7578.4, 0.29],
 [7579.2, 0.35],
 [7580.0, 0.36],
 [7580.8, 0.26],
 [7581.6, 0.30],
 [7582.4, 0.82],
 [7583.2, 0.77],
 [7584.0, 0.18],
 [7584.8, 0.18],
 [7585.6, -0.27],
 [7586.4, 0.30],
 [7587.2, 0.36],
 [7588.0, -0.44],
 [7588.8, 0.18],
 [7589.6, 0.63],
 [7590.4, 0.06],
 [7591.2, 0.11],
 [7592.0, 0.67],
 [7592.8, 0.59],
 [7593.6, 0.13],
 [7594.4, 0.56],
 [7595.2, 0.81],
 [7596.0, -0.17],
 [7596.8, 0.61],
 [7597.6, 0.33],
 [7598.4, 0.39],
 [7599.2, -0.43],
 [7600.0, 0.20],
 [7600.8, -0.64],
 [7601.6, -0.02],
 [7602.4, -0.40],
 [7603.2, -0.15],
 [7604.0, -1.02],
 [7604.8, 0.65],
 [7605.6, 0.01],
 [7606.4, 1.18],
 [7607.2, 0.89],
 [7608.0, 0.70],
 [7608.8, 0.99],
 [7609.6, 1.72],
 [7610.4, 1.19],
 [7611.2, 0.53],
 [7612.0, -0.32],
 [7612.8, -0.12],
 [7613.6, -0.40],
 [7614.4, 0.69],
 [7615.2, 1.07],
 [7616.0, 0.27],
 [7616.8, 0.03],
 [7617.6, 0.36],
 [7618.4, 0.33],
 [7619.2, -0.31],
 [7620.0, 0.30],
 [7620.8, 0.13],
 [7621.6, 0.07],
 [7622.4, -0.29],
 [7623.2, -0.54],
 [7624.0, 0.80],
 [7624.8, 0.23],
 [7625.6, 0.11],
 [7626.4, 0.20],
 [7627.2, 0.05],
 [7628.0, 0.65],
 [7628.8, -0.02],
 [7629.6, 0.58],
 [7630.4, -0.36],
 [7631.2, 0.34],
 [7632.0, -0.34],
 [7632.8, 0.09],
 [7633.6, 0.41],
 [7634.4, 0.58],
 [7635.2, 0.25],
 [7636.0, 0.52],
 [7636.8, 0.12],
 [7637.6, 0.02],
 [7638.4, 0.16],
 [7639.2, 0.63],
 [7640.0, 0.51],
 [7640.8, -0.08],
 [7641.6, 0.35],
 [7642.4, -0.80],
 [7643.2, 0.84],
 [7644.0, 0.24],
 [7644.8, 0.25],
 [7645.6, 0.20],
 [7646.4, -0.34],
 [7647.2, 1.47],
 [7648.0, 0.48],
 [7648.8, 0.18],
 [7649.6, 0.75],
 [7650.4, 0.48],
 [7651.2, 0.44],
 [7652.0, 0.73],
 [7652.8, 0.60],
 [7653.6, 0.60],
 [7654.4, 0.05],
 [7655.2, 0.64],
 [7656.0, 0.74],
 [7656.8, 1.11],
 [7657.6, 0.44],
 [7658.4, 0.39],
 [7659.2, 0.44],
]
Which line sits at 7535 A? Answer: H-alpha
